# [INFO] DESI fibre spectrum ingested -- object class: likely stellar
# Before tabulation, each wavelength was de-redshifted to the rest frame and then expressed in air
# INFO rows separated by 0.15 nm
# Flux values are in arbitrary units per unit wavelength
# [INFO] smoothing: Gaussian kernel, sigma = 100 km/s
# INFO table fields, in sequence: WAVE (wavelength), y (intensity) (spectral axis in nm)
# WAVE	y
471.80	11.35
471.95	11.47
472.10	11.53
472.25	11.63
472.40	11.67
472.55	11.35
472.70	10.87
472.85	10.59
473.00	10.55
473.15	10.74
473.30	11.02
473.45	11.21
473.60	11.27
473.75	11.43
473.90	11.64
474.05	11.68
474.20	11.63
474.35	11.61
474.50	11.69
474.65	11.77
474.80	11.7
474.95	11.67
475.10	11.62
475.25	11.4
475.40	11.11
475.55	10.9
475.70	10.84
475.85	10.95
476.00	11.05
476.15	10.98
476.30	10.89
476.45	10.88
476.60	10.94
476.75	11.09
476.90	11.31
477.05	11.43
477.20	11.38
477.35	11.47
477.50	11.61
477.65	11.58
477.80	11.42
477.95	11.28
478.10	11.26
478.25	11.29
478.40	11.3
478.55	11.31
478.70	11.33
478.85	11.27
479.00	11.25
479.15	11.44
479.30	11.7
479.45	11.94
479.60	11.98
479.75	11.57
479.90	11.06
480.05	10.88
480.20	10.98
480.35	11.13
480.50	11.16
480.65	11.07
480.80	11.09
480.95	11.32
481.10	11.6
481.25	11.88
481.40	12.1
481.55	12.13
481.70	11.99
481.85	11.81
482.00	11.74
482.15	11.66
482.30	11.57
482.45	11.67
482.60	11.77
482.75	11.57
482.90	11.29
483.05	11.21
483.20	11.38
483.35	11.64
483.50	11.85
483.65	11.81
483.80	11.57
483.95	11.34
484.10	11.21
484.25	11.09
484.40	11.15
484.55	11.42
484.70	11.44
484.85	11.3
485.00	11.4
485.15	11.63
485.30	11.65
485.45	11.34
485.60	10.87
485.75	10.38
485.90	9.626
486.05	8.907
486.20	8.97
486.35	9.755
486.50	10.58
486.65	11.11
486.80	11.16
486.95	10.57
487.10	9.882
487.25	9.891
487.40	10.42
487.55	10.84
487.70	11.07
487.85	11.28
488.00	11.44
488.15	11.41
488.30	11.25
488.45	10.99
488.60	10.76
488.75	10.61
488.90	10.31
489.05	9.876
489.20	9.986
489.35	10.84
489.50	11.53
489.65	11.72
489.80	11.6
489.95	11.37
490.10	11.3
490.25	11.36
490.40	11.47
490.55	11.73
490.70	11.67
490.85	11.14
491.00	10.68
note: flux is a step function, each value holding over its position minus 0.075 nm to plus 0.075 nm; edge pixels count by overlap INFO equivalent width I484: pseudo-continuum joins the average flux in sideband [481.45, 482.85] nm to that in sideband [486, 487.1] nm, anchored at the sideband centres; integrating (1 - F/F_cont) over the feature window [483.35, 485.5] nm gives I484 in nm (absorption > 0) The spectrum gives -0.10 nm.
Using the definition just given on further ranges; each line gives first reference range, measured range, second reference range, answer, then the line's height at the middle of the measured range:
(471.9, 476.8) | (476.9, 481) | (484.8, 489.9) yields -0.10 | 11.1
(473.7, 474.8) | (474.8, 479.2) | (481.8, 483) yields 0.14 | 11.6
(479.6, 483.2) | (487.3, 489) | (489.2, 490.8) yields 0.07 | 11.4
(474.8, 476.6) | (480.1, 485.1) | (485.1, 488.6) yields -0.30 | 10.8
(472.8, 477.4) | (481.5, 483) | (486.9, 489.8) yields -0.10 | 11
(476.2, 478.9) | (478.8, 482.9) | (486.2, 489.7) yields -0.16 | 11.1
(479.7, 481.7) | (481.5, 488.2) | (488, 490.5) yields 0.08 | 11.2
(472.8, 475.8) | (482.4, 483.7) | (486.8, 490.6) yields -0.06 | 11.1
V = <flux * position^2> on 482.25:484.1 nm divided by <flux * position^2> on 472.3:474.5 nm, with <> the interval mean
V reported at 1.1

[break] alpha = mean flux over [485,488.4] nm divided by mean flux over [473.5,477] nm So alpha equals 0.94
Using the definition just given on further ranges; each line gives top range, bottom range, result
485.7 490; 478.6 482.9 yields 0.92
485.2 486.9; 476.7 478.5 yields 0.92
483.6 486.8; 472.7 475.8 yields 0.96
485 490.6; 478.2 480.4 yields 0.95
